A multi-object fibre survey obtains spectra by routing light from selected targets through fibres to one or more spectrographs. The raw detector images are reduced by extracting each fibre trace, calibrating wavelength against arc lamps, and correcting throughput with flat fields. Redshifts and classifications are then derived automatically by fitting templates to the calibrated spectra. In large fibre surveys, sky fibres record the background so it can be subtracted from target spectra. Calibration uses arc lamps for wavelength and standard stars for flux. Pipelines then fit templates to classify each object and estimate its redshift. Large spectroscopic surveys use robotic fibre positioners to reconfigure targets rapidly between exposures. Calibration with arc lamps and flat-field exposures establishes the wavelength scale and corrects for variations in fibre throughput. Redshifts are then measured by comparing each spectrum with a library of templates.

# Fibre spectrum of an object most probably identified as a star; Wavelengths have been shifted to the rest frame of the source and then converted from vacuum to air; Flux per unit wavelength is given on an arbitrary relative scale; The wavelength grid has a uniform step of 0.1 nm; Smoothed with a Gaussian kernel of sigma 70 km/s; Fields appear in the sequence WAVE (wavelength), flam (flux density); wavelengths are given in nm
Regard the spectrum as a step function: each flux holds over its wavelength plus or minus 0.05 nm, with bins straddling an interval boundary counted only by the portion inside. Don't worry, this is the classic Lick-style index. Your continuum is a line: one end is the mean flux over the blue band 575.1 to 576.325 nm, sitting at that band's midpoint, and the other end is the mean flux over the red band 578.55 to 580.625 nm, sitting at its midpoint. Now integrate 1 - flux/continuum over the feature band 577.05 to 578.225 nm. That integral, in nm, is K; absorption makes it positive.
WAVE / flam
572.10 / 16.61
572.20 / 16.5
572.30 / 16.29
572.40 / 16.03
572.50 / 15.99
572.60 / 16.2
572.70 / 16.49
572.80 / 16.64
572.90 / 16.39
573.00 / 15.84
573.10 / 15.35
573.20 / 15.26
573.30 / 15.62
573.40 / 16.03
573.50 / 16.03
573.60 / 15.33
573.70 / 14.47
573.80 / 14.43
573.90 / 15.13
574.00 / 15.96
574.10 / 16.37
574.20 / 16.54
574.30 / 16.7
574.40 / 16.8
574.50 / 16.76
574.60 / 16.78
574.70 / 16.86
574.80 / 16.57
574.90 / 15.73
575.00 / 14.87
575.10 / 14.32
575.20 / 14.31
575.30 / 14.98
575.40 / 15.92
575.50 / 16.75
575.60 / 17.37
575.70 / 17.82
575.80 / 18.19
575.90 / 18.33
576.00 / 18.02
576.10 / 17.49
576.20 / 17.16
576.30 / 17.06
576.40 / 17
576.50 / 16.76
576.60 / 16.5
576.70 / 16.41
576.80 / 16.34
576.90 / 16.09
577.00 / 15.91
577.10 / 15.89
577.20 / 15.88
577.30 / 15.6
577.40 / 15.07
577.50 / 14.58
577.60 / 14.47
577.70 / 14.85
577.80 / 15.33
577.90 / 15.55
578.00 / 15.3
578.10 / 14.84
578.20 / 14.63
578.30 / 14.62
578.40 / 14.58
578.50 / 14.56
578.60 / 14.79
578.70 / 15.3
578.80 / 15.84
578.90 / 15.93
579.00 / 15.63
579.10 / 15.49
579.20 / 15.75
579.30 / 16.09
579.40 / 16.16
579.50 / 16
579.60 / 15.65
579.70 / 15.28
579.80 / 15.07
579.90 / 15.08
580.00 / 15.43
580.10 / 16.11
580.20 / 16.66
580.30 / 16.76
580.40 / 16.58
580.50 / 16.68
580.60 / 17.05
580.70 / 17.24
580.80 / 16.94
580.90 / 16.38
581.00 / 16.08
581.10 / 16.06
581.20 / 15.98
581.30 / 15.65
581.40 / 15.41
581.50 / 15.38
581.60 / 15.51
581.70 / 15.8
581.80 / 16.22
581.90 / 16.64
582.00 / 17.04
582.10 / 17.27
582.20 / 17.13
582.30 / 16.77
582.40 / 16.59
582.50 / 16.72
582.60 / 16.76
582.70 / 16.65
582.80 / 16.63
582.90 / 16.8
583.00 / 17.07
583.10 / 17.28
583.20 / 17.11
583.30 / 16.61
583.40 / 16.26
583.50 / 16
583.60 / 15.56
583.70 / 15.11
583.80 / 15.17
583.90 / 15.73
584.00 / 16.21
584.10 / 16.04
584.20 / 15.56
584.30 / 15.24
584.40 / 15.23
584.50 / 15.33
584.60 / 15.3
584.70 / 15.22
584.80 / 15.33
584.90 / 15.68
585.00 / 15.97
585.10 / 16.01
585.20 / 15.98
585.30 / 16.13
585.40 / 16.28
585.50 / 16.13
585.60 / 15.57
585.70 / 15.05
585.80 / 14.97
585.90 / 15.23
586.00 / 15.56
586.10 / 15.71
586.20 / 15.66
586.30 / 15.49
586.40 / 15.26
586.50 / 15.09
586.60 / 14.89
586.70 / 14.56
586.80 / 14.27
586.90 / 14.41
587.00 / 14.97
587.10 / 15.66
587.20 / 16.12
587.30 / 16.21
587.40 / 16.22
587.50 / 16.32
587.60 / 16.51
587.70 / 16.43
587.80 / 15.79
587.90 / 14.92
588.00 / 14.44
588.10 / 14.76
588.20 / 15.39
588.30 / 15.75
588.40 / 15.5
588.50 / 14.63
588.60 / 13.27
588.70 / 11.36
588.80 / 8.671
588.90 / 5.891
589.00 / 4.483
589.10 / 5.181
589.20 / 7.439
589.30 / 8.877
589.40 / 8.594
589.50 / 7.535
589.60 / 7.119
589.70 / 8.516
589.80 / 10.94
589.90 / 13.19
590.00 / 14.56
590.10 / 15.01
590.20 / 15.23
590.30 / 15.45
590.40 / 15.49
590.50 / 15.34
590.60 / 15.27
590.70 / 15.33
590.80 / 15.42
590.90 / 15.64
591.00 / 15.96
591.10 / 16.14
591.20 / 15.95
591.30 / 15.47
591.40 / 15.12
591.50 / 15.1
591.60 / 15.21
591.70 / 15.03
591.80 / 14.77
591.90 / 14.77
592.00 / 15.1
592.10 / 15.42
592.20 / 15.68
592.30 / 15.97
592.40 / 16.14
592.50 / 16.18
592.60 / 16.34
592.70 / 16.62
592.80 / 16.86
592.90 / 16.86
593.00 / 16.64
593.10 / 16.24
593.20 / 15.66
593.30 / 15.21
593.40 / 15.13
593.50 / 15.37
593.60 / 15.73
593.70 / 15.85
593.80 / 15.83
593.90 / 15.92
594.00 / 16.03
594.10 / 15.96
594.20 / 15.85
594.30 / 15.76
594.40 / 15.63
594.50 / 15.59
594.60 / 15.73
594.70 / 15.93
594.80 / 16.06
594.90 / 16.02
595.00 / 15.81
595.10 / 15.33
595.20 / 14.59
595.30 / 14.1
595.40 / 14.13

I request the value 0.08 nm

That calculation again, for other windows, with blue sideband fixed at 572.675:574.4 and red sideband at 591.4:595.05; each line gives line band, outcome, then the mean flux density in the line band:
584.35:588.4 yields 0.07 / 15.5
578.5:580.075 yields 0.03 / 15.5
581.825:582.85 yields -0.07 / 16.8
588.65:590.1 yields 0.63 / 8.96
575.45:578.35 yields -0.07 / 16.2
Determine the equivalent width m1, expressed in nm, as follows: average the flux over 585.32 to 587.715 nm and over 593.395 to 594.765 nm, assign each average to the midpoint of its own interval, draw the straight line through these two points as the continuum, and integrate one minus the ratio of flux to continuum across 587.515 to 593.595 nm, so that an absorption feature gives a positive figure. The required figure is 0.65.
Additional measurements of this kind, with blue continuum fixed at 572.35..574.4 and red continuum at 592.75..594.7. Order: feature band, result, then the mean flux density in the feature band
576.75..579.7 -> 0.09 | 15.4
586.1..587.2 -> 0.05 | 15.1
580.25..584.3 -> -0.12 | 16.3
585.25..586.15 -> 0.01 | 15.6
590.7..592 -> 0.04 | 15.4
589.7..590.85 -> 0.11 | 14.4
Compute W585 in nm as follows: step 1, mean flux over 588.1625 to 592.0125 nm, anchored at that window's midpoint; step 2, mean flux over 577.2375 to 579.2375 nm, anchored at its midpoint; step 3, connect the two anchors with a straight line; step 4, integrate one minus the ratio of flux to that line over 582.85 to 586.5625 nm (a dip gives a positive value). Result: -0.50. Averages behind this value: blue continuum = 15.1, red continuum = 12.9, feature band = 15.8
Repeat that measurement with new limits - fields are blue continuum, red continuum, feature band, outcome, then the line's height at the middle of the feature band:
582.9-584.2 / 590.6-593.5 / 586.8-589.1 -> 0.31 nm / 15.9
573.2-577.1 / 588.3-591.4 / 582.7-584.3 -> -0.24 nm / 14.1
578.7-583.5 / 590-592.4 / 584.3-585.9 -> 0.03 nm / 15.9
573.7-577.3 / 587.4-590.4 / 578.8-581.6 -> -0.20 nm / 14.9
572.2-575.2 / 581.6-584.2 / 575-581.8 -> 0.09 nm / 16.2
